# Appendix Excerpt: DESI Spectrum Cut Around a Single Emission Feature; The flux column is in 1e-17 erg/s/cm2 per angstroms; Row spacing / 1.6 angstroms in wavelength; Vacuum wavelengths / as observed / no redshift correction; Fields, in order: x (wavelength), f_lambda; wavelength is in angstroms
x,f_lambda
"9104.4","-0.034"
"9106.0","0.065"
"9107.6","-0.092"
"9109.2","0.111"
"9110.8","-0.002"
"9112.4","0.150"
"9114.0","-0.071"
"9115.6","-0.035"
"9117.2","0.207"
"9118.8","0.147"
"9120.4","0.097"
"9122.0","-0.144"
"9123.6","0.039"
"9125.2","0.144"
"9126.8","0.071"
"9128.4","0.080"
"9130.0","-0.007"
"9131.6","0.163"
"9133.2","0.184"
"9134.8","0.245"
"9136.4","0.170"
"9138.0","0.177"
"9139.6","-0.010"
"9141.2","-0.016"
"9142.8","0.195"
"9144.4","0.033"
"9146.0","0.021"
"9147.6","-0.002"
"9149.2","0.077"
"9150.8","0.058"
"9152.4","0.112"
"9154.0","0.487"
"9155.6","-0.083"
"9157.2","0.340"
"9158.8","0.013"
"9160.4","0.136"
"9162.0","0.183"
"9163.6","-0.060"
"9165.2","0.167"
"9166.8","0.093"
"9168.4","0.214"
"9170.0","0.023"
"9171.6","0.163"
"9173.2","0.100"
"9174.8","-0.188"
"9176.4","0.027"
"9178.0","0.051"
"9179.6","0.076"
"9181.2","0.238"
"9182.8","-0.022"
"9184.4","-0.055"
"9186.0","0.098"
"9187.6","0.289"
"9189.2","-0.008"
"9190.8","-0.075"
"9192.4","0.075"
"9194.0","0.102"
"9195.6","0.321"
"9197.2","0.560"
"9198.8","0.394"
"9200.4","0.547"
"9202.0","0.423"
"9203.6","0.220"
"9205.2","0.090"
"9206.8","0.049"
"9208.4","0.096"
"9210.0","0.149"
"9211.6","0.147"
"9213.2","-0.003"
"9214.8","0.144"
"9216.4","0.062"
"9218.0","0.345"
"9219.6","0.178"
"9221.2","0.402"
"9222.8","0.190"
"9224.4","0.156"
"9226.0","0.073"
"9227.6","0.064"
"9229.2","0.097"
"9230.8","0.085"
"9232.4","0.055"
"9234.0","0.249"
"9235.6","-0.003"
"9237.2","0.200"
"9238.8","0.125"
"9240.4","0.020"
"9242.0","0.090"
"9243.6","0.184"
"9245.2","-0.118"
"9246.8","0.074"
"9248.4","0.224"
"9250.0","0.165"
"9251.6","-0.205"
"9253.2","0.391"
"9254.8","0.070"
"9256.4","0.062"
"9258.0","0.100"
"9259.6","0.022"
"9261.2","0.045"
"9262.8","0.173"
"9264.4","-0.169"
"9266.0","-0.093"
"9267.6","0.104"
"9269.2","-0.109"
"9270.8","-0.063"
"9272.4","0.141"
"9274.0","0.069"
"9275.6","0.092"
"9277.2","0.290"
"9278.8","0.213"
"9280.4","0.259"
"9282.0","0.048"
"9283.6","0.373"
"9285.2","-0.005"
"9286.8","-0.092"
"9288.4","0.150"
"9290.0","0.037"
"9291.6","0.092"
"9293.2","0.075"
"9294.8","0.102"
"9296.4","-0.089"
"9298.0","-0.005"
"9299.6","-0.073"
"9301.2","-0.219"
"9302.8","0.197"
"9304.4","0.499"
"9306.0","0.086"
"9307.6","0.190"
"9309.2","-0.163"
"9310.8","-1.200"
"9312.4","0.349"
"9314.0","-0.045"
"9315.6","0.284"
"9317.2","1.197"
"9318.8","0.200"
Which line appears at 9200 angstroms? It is Hbeta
